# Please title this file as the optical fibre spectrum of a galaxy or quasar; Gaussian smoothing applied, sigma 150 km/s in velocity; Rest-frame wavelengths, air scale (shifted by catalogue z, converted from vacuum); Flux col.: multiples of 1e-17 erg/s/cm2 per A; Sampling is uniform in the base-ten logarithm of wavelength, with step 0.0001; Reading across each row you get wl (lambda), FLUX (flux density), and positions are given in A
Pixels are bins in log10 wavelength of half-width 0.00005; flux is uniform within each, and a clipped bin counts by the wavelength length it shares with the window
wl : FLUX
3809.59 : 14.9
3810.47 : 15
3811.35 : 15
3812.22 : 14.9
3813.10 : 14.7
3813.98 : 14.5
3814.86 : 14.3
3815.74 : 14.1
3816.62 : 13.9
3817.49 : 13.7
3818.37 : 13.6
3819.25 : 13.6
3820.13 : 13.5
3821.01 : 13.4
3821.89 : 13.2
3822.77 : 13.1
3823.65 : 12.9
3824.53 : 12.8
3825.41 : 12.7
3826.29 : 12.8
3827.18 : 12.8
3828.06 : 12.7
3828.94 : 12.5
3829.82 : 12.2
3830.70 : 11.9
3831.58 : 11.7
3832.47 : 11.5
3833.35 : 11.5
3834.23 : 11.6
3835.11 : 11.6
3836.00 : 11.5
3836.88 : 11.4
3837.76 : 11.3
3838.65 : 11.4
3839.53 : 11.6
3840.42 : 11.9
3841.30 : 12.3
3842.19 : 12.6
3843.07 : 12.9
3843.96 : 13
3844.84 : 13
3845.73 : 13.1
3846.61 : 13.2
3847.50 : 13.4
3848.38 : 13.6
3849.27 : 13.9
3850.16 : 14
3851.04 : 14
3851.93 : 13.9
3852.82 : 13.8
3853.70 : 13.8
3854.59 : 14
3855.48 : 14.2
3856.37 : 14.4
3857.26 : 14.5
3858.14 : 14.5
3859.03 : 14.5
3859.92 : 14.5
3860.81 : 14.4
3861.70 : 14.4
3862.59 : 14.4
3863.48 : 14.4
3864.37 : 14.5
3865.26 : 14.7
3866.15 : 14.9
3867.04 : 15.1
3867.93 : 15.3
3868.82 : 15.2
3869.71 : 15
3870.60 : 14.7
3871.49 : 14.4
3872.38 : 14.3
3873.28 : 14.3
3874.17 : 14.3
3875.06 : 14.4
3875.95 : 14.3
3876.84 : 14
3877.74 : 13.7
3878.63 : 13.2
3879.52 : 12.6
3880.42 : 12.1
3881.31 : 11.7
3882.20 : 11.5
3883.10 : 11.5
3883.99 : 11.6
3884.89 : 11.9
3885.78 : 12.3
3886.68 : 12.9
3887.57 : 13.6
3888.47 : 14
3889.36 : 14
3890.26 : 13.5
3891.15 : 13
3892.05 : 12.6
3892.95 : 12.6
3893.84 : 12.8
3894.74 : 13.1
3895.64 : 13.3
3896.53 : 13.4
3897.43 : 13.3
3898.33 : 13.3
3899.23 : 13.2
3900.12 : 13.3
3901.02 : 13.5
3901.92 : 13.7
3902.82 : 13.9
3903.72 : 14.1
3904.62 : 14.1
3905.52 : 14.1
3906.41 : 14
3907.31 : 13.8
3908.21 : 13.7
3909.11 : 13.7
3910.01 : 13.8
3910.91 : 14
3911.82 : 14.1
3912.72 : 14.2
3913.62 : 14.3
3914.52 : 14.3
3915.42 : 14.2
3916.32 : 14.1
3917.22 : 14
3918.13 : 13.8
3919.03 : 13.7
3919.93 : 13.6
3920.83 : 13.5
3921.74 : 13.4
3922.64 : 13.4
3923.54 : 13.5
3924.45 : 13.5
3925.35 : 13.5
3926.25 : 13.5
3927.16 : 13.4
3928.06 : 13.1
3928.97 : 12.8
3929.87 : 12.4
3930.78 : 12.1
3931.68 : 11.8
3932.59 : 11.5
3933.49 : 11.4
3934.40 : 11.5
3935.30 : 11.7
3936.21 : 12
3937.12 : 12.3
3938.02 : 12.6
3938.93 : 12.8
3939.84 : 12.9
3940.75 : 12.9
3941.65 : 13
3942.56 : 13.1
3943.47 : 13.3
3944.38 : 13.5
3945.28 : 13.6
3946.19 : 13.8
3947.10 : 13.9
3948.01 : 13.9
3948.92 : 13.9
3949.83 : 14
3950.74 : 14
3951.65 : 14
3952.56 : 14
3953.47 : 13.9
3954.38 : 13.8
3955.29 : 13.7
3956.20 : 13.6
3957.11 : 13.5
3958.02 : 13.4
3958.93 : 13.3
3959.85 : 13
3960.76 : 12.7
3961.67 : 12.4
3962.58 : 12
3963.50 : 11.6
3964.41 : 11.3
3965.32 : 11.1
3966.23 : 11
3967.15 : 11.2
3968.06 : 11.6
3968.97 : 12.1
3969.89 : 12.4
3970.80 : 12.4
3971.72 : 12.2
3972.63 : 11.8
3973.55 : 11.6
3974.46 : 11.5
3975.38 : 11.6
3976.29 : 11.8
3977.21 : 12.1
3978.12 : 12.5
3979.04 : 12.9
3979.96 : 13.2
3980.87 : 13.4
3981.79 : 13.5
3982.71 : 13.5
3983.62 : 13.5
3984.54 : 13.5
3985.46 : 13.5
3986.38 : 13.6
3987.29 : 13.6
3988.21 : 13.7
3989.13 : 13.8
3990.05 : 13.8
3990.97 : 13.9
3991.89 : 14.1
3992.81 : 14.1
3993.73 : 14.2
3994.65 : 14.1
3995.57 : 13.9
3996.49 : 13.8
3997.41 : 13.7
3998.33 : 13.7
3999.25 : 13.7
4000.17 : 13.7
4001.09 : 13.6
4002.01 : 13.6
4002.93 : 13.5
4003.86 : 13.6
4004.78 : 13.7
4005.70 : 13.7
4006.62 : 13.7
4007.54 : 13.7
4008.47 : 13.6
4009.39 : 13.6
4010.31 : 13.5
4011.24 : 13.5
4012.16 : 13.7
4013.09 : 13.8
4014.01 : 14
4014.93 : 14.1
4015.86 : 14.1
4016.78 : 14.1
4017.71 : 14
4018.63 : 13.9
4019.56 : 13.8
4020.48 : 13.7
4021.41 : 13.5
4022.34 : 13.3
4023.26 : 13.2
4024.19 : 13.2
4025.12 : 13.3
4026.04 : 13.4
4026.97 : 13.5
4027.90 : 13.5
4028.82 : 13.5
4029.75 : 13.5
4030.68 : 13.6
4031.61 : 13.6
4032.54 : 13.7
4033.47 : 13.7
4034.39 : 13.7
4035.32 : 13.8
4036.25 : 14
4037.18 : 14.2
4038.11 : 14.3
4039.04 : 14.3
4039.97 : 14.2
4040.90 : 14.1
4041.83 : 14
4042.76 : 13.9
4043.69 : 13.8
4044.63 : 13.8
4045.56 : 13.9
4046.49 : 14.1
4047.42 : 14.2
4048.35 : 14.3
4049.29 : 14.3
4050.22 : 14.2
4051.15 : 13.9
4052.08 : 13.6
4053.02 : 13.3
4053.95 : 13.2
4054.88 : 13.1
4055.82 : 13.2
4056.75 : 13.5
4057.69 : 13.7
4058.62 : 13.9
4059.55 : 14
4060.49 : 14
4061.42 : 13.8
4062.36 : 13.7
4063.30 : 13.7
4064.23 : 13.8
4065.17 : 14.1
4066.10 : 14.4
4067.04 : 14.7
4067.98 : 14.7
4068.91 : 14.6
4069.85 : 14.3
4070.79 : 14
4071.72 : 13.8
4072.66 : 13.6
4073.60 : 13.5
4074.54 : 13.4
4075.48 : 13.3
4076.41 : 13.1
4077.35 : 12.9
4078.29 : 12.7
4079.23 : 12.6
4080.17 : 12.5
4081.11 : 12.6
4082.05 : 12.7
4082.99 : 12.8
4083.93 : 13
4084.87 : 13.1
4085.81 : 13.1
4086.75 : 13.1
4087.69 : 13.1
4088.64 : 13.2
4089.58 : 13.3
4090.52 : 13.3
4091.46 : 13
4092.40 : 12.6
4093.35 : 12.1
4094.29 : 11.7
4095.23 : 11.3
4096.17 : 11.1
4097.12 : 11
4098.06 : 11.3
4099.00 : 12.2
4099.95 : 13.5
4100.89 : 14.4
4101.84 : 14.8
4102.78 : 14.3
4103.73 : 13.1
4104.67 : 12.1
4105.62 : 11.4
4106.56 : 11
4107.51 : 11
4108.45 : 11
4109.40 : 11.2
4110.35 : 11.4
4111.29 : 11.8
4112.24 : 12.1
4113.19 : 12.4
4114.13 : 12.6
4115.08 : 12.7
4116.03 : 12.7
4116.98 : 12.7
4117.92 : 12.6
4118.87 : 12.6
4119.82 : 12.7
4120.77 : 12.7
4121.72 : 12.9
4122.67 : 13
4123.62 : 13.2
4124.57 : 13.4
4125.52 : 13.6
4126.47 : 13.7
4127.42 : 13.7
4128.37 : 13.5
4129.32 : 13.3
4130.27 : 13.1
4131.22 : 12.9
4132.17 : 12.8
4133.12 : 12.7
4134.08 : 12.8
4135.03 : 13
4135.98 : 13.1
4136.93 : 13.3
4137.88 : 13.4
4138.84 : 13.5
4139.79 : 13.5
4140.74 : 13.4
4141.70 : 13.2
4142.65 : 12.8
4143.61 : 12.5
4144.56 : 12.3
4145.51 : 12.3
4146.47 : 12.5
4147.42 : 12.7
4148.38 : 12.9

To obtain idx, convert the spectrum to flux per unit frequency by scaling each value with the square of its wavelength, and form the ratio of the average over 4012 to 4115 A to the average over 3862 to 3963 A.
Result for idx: 1.1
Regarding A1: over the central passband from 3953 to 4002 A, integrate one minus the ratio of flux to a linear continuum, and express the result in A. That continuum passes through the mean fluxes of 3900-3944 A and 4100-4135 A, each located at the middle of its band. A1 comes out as 0.6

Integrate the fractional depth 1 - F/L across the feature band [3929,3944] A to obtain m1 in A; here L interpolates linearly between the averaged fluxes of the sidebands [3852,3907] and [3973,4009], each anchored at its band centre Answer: 1.32 A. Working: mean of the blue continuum 13.7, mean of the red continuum 13.4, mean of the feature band 12.4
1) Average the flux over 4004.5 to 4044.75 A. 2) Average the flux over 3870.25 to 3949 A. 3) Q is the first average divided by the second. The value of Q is 1.04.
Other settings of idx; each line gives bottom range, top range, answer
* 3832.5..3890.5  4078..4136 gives 1.07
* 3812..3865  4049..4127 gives 1.12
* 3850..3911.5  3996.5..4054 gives 1.08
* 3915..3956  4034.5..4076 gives 1.12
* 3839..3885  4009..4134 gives 1.08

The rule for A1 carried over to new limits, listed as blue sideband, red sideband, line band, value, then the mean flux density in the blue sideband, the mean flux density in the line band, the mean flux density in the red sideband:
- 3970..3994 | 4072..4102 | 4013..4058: -3.0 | 13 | 13.8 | 12.8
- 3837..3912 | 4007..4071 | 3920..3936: 1.1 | 13.5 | 12.7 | 13.8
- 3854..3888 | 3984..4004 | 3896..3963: 2.2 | 13.8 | 13.4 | 13.8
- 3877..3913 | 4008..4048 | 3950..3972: 1.3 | 13.2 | 12.7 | 13.8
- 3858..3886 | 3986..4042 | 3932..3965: 1.9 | 13.8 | 13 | 13.8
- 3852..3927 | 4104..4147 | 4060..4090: -1.3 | 13.7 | 13.5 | 12.7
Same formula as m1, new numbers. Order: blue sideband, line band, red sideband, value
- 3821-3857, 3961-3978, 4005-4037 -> 2.1 A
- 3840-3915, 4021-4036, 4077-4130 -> -0.6 A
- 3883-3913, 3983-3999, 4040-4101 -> -0.5 A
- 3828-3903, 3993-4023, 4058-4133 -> -1.5 A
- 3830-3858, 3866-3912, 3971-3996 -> -2.2 A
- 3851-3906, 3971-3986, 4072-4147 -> 0.7 A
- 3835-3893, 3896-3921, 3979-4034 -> -0.5 A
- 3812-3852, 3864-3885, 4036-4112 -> -1.3 A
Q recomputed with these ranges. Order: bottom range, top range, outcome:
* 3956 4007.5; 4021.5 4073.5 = 1.06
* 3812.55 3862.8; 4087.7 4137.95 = 0.96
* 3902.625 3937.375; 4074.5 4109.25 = 0.94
